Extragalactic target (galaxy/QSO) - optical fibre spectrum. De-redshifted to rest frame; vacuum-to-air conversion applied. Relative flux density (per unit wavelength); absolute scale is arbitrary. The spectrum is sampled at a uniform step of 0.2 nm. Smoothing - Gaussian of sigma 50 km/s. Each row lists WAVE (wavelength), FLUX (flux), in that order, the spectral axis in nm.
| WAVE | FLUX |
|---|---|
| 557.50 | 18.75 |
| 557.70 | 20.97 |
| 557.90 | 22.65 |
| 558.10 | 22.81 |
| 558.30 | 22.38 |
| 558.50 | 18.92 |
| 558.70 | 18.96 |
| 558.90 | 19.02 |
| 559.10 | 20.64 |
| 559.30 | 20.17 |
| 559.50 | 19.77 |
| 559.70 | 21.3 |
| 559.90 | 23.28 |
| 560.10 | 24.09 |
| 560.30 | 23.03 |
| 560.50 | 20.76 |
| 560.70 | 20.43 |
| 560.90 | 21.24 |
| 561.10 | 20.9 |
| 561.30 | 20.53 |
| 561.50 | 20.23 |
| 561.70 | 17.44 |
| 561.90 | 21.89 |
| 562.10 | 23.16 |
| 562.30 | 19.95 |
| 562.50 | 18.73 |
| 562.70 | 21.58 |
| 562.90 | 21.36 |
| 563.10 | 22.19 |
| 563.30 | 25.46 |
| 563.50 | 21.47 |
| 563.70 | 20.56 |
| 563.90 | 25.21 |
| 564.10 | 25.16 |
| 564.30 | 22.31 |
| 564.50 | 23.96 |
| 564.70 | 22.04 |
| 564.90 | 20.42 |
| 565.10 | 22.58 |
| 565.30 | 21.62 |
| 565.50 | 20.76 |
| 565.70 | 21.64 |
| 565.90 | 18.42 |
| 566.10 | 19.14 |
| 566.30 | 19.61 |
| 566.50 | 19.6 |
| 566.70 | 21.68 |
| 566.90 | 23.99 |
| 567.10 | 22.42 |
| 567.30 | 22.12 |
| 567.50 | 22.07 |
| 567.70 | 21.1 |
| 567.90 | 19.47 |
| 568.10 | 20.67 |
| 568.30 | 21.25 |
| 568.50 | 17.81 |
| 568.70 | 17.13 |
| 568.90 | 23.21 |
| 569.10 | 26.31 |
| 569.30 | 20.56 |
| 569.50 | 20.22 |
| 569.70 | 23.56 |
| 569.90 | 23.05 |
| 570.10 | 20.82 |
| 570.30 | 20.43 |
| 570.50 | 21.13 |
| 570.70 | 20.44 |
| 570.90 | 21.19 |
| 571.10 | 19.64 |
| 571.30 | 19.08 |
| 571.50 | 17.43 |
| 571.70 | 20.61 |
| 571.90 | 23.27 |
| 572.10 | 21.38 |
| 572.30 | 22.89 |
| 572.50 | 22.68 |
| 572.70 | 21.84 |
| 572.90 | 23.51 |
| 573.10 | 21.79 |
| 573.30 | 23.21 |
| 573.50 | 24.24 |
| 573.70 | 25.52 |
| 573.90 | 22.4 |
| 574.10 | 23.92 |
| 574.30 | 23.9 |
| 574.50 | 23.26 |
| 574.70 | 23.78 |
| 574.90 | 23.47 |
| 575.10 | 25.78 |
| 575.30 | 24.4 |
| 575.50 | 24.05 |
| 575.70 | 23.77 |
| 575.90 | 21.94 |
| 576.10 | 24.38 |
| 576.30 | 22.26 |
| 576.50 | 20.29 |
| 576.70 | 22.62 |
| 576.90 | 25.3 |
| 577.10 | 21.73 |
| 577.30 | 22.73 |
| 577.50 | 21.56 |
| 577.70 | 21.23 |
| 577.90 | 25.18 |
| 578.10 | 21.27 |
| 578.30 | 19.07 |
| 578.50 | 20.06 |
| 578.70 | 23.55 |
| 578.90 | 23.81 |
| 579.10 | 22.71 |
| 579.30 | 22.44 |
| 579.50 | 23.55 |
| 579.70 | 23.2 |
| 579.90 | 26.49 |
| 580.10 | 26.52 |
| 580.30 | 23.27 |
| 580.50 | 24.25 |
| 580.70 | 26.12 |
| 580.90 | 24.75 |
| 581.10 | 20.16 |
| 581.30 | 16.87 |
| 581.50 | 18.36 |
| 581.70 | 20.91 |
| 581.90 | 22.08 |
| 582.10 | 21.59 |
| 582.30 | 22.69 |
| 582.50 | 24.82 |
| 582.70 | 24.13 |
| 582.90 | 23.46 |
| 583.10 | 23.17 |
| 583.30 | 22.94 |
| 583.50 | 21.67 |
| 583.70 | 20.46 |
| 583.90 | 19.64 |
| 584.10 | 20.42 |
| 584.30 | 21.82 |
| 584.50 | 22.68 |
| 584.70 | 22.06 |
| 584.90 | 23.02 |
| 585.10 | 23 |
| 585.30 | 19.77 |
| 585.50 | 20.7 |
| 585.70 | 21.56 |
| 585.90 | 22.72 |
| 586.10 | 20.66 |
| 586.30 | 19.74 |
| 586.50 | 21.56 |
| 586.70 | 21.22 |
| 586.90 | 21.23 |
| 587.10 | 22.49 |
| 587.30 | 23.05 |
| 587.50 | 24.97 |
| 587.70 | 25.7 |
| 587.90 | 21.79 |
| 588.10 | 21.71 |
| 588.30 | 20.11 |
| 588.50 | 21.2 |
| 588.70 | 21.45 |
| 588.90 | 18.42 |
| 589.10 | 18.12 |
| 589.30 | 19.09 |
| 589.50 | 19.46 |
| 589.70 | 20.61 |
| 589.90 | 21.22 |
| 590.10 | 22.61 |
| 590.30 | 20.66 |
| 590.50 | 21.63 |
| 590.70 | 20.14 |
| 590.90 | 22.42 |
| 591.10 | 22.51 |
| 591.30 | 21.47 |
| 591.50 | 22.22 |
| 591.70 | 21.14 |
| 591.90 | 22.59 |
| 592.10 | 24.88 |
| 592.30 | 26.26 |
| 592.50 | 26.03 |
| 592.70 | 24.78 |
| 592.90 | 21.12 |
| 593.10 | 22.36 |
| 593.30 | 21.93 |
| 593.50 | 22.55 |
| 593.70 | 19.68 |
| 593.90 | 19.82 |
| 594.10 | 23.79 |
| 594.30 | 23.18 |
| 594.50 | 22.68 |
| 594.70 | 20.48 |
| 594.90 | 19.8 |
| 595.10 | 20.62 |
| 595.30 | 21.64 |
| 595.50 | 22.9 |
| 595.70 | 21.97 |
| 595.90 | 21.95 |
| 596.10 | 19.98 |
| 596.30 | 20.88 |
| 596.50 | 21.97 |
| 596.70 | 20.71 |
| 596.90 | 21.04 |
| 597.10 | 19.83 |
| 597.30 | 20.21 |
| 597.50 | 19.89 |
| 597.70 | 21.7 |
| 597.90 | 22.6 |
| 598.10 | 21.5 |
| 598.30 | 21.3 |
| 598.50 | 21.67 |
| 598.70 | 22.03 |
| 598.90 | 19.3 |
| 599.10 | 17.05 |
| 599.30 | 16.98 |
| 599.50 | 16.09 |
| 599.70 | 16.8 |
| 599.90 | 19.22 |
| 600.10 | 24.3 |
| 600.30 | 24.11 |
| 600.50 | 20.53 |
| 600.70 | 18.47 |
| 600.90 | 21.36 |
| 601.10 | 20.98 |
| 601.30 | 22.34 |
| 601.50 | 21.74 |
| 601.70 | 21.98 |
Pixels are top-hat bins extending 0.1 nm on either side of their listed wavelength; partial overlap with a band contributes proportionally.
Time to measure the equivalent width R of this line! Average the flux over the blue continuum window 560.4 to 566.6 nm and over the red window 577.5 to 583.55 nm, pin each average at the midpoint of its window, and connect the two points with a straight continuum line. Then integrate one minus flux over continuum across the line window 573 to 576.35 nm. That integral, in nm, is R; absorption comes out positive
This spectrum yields -0.222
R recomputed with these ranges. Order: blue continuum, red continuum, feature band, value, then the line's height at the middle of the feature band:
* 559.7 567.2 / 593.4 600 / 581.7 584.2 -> -0.14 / 21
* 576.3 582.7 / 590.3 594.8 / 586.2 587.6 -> 0.03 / 22.5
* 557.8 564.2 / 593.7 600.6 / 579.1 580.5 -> -0.20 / 21.1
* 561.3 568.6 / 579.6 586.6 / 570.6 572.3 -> 0.09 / 21.7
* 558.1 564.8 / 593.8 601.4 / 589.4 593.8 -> -0.26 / 20.9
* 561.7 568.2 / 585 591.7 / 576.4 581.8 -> -0.27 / 21.4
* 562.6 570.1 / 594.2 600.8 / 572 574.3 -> -0.17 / 21.4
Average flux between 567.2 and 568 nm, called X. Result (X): 21.2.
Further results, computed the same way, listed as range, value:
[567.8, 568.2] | 20.1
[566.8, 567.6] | 22.6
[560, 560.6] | 22.6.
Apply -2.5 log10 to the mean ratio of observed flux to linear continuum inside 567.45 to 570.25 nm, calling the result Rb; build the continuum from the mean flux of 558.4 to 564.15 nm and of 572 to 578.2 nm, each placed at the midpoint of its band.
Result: 0.05 mag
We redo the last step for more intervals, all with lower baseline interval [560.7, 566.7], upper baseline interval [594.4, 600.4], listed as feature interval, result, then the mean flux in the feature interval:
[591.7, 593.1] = -0.15 mag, 23.9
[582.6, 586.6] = -0.04 mag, 21.8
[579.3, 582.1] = -0.09 mag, 22.8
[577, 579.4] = -0.05 mag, 22.1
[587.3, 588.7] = -0.08 mag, 22.5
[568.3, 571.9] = 0.02 mag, 20.8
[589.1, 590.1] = 0.04 mag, 20.1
